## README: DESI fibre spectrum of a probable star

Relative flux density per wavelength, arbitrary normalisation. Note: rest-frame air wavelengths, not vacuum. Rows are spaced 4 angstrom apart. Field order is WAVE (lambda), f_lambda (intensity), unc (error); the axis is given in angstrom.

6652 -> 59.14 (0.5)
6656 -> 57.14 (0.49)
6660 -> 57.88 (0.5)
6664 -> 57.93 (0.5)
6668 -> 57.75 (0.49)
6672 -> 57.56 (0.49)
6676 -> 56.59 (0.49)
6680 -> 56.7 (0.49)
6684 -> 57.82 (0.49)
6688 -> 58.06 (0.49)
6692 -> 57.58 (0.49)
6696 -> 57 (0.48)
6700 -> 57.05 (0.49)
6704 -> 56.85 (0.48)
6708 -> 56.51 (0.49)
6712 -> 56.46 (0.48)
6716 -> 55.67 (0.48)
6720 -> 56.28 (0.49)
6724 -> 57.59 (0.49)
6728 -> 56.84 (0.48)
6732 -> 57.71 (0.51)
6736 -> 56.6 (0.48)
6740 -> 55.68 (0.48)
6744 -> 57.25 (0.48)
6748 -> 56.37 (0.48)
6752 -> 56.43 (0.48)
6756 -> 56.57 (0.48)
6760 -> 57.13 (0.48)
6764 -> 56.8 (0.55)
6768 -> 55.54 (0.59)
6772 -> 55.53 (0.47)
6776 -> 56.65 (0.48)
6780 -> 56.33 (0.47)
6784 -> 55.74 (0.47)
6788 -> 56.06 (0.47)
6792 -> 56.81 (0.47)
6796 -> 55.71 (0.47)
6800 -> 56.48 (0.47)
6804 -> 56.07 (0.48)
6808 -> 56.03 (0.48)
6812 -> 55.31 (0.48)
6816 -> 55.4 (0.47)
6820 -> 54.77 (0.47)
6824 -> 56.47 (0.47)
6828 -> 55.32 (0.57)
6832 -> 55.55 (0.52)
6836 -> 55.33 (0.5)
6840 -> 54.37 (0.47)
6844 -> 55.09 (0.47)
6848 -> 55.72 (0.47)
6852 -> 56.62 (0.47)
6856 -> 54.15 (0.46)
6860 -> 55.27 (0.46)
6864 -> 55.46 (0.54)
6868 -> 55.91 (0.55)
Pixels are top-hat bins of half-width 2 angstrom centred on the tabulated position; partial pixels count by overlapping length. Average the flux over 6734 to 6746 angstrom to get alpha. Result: 56.5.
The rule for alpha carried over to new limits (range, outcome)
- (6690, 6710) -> 57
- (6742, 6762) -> 56.8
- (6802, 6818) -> 55.7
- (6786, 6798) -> 56.2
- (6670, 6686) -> 57.2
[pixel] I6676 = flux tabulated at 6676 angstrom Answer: 56.59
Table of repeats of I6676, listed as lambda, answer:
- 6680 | 56.7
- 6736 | 56.6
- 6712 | 56.46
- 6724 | 57.59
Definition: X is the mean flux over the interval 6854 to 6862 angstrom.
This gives 54.7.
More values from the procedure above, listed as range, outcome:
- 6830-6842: 55.1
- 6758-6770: 56.5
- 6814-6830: 55.5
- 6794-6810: 56.1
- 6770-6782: 56.2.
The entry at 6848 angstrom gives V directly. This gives 55.72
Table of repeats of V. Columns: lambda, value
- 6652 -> 59.14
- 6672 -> 57.56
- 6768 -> 55.54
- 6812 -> 55.31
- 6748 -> 56.37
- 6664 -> 57.93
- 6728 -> 56.84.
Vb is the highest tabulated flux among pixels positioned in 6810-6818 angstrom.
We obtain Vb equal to 55.4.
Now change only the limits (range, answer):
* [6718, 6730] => 57.59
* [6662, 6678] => 57.93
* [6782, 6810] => 56.81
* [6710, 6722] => 56.46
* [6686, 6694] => 58.06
